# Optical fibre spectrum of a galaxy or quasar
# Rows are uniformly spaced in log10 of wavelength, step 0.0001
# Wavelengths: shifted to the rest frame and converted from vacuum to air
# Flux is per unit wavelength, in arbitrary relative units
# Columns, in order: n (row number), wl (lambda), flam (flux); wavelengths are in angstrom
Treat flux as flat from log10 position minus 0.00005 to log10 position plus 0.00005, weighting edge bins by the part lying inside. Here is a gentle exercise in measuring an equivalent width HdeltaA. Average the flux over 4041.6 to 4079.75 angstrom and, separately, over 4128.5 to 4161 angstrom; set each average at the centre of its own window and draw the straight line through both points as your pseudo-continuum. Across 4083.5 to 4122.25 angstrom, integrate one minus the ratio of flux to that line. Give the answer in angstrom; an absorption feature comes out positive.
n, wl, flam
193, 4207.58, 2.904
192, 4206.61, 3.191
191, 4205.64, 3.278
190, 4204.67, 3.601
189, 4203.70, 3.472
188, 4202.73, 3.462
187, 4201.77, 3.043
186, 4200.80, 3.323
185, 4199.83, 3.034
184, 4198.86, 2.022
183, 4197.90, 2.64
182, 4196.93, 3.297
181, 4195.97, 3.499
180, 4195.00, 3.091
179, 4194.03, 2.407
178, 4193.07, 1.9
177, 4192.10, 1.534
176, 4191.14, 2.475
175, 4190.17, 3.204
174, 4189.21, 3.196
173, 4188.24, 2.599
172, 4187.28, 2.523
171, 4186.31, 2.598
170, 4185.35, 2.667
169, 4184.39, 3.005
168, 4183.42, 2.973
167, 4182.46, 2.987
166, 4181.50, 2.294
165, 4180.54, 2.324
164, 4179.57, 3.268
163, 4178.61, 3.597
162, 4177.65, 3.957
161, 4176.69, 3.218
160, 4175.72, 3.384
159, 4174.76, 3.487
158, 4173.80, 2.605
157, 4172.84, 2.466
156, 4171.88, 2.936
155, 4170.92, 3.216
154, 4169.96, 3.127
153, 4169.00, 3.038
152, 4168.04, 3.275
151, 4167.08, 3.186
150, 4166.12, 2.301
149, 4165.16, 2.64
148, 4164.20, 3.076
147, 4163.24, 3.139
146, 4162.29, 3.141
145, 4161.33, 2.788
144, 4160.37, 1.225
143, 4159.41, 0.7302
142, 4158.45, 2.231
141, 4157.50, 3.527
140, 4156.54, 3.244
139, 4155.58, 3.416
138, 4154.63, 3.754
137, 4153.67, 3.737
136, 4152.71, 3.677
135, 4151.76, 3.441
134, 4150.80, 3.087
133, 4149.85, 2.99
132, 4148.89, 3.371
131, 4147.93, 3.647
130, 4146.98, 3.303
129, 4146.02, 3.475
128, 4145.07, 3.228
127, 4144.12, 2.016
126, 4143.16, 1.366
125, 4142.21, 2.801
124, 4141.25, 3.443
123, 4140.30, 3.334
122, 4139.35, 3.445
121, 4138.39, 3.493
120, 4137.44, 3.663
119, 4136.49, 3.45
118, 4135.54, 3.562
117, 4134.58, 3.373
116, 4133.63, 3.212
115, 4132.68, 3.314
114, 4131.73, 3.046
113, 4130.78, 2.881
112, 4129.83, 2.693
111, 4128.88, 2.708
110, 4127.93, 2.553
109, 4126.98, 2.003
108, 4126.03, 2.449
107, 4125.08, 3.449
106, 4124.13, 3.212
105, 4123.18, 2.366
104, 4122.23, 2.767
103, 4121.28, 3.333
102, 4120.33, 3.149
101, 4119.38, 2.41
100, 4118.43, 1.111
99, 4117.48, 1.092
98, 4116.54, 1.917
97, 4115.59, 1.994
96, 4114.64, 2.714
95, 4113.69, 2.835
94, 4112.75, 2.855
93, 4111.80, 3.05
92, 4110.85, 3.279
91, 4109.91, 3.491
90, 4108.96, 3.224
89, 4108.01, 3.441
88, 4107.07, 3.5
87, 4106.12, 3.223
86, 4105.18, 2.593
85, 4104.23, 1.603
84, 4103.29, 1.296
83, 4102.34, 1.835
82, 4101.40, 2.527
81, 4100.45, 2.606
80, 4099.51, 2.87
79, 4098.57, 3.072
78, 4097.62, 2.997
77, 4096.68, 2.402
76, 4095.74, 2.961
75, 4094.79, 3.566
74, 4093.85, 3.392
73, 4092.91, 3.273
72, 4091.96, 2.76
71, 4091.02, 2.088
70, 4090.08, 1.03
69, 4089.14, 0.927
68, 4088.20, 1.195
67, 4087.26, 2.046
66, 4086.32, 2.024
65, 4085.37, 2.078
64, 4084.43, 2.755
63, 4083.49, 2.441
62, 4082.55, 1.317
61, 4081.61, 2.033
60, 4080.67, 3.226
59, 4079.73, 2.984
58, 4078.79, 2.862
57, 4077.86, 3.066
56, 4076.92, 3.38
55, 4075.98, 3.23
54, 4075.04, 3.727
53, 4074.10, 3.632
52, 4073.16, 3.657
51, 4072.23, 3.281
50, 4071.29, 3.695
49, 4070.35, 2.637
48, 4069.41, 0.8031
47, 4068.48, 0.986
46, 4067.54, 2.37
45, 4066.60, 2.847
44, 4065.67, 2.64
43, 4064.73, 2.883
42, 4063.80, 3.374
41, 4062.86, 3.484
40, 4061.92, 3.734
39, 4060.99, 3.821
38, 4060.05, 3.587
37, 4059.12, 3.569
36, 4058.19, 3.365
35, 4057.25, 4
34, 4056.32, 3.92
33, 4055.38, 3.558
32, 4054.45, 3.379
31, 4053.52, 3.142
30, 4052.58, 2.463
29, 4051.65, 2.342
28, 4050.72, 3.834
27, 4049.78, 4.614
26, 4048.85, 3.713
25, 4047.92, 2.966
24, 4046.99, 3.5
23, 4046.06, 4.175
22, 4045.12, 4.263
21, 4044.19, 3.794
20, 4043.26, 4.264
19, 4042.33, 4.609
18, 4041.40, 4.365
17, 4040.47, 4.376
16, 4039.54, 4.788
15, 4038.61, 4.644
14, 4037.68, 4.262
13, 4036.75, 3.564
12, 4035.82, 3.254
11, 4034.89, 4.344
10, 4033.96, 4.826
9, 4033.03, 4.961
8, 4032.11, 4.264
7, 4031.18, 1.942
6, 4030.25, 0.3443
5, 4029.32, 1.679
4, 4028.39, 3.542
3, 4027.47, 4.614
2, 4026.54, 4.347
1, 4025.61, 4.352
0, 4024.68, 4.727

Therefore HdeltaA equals 8.2 angstrom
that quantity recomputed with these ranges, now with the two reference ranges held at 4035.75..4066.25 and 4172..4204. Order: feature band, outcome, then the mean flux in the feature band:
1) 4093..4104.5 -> 2.7 angstrom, 2.63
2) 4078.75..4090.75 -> 5.0 angstrom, 2.04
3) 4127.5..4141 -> 0.0 angstrom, 3.2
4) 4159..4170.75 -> 1.4 angstrom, 2.67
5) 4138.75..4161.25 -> 1.0 angstrom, 2.98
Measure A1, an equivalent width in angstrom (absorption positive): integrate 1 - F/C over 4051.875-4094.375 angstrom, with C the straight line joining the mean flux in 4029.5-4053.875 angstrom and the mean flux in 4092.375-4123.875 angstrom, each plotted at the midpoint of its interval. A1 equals 5.8 angstrom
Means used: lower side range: 3.73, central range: 2.81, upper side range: 2.69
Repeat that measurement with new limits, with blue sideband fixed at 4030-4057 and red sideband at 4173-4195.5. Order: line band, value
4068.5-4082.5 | 2.6 angstrom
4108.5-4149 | 4.0 angstrom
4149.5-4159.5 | -0.4 angstrom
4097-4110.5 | 2.5 angstrom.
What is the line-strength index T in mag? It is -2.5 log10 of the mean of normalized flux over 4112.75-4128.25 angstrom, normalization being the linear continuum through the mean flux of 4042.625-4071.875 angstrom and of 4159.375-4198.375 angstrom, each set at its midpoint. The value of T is 0.228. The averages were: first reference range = 3.29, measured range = 2.47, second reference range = 2.83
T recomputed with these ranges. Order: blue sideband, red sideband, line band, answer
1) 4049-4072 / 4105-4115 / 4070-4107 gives 0.19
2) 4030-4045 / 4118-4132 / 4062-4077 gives 0.19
